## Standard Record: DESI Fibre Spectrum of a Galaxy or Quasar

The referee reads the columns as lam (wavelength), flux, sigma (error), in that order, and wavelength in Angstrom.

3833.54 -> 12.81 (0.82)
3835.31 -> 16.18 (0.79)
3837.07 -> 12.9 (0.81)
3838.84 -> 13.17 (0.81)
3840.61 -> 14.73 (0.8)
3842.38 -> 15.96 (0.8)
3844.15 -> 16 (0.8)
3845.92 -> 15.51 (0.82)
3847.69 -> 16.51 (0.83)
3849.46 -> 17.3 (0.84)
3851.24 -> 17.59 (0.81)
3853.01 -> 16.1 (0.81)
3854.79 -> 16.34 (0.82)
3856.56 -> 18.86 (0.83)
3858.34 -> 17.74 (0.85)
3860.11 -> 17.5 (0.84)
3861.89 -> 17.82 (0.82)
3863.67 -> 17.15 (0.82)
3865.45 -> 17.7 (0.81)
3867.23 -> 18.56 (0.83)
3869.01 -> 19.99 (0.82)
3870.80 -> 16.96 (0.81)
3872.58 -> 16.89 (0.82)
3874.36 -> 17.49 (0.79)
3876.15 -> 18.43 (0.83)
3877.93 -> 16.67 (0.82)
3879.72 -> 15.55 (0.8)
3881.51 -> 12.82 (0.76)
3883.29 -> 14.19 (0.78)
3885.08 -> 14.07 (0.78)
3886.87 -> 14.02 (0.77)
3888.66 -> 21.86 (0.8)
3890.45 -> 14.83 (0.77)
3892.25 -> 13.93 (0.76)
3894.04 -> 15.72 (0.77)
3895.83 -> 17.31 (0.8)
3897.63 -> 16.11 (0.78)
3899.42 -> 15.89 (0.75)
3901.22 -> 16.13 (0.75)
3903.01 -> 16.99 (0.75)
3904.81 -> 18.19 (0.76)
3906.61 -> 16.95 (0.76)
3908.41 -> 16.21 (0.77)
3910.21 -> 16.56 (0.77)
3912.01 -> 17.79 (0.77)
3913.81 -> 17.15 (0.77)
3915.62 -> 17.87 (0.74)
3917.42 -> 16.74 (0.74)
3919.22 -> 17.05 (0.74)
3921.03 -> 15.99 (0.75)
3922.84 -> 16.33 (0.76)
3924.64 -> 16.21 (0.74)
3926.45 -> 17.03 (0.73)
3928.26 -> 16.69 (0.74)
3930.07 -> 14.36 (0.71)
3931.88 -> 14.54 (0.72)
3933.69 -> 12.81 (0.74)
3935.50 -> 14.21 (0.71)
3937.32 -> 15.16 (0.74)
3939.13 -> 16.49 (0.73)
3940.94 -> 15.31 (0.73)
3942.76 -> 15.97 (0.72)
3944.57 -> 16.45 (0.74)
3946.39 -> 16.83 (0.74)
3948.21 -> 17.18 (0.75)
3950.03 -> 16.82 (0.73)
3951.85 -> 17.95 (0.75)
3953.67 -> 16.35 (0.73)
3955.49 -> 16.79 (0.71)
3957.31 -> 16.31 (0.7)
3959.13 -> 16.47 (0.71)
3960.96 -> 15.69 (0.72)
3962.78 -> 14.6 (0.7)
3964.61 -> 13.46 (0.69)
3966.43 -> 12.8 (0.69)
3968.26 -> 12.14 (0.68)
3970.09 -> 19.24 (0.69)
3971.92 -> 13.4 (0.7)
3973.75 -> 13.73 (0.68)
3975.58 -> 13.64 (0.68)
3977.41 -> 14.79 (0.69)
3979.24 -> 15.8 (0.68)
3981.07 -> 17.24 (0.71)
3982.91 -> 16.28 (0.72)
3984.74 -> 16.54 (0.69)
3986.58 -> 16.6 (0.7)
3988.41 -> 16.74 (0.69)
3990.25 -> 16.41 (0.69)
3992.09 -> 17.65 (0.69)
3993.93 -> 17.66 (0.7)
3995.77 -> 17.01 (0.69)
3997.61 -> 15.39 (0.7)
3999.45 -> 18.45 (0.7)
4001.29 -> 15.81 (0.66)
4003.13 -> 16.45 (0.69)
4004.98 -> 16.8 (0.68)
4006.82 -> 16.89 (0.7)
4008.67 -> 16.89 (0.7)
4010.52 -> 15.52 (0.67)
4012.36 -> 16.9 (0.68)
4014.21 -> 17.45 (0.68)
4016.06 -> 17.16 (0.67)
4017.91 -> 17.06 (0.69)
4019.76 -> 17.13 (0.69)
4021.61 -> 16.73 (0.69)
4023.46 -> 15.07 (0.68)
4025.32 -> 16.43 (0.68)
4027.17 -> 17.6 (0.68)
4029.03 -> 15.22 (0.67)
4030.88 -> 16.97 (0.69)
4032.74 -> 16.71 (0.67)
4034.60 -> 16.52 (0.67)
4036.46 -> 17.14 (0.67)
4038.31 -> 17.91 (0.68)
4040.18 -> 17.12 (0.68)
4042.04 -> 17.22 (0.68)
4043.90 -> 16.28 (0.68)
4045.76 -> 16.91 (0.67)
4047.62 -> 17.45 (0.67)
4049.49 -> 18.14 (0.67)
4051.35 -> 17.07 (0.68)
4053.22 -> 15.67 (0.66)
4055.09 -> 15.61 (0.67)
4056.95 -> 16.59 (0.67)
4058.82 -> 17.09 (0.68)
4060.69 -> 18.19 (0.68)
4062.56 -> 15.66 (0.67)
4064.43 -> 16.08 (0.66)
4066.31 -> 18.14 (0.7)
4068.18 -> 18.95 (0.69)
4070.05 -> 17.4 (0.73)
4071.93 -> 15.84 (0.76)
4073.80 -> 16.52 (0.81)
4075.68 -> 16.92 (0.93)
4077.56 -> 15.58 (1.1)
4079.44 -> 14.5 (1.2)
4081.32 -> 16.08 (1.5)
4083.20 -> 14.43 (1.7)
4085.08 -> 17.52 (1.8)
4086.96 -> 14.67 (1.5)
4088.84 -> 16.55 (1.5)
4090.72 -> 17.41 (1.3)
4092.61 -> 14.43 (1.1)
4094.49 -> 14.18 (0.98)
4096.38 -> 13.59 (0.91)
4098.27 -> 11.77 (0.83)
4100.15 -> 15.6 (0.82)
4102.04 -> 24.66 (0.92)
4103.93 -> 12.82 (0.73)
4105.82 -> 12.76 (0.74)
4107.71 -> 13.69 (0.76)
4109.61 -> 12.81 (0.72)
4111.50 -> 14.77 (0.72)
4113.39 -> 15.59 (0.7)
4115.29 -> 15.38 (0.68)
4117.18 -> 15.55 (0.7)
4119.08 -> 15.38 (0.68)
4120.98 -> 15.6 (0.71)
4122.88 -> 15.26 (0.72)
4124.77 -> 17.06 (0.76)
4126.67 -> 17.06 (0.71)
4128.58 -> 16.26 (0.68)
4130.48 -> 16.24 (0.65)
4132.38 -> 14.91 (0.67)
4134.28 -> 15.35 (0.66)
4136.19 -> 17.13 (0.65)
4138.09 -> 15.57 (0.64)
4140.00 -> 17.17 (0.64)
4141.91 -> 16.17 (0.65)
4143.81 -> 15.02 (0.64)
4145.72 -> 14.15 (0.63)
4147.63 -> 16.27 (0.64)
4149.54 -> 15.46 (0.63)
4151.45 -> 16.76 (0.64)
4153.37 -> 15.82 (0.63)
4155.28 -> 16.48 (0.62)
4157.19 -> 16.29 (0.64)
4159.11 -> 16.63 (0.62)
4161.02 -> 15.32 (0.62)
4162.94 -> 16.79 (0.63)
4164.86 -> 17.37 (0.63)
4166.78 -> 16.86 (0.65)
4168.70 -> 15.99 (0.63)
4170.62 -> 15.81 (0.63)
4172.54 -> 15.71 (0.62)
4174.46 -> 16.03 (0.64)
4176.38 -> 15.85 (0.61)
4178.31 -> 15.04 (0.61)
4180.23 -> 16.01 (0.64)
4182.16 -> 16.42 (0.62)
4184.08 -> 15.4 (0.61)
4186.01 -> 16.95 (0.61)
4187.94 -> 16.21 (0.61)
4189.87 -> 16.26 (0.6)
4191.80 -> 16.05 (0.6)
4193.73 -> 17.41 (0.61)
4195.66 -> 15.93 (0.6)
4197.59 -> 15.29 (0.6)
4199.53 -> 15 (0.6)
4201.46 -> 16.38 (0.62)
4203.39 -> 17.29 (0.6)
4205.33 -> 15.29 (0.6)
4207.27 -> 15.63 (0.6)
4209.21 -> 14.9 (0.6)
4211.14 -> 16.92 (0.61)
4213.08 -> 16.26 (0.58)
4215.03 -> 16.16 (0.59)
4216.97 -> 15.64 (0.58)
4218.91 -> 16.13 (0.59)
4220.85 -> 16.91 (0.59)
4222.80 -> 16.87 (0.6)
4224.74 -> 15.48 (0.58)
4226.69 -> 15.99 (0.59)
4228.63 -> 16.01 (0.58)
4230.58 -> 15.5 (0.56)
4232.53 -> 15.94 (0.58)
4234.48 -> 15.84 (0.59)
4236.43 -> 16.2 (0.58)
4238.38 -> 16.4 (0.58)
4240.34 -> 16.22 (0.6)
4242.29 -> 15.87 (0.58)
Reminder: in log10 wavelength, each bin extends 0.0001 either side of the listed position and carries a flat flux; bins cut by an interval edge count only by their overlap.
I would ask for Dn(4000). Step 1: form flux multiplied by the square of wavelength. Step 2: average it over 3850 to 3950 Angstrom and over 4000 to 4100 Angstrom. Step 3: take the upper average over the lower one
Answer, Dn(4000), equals 1.1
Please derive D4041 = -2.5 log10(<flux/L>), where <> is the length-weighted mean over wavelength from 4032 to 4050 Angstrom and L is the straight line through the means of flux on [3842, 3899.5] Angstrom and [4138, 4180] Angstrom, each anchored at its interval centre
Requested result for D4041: -0.05 mag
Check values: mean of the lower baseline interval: 16.7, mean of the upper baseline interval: 16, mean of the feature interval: 17.1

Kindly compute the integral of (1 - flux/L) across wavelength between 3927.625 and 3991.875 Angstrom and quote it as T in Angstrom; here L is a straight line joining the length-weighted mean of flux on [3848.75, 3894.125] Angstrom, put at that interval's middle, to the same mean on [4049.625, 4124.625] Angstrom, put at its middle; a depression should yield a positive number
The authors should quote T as 3.1 Angstrom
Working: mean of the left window 16.8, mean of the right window 15.8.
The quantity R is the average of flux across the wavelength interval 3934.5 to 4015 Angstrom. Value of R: 16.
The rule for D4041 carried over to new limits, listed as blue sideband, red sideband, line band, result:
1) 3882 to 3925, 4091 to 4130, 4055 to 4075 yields -0.10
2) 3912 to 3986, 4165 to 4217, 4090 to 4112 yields 0.08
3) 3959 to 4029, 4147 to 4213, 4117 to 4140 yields 0.01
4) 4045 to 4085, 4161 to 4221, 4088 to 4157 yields 0.05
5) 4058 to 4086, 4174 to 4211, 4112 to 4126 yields 0.04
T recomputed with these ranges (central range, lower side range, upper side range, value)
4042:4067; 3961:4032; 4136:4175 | -1.1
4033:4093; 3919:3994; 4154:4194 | -2.4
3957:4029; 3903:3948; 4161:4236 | 0.5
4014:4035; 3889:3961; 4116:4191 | -0.6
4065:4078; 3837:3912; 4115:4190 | -0.7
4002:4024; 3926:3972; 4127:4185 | -1.3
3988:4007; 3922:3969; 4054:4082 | -1.0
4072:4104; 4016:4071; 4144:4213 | 1.6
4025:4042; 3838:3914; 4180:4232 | -0.6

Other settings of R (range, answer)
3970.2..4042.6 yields 16.5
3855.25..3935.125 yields 16.6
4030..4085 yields 16.7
